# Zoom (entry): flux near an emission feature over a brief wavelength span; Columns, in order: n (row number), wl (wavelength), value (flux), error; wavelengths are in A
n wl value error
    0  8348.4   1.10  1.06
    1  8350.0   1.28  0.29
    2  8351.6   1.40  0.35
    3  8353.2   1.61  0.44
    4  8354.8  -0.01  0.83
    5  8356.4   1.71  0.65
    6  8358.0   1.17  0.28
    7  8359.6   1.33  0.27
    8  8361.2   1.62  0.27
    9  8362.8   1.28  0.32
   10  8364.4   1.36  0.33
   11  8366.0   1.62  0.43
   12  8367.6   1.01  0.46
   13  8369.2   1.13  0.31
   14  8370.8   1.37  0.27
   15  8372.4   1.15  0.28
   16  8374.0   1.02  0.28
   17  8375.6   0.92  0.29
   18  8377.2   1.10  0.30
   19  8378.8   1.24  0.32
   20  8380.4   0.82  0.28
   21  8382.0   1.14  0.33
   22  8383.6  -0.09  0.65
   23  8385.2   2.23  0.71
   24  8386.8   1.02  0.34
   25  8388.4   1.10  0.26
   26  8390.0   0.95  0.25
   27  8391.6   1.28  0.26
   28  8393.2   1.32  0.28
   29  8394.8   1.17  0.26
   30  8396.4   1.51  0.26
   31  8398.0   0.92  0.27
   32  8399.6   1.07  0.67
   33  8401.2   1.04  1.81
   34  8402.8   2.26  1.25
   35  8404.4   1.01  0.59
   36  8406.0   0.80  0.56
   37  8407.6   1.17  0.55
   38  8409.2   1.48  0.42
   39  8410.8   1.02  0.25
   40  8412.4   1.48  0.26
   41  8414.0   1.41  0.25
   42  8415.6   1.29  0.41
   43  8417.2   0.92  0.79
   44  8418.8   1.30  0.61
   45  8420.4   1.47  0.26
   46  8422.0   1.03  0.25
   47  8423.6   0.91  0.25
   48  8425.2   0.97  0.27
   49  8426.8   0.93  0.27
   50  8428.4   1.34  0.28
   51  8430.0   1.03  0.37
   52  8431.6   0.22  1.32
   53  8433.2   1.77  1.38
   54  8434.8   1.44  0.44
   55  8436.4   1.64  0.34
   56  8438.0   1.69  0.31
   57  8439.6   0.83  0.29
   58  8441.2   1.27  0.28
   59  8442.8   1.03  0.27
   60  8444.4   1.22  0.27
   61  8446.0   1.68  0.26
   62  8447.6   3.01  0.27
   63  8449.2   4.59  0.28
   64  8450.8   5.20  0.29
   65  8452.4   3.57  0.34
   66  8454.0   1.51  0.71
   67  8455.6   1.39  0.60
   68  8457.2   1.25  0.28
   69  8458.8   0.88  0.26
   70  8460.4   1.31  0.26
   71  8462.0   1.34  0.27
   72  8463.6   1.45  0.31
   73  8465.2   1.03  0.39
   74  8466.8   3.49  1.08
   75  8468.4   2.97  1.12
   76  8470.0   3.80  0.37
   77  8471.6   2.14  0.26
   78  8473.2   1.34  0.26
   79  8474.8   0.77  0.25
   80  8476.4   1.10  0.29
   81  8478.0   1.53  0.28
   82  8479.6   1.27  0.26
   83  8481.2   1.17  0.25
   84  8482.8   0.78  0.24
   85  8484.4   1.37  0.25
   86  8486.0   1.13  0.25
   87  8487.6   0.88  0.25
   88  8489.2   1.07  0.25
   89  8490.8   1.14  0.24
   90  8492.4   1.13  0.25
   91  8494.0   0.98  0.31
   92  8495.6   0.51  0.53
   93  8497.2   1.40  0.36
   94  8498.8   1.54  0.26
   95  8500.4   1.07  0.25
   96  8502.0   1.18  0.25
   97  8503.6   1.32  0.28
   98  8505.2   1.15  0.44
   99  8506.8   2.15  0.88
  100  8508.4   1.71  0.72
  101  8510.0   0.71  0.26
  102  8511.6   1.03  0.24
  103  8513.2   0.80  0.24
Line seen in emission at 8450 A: [S II]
